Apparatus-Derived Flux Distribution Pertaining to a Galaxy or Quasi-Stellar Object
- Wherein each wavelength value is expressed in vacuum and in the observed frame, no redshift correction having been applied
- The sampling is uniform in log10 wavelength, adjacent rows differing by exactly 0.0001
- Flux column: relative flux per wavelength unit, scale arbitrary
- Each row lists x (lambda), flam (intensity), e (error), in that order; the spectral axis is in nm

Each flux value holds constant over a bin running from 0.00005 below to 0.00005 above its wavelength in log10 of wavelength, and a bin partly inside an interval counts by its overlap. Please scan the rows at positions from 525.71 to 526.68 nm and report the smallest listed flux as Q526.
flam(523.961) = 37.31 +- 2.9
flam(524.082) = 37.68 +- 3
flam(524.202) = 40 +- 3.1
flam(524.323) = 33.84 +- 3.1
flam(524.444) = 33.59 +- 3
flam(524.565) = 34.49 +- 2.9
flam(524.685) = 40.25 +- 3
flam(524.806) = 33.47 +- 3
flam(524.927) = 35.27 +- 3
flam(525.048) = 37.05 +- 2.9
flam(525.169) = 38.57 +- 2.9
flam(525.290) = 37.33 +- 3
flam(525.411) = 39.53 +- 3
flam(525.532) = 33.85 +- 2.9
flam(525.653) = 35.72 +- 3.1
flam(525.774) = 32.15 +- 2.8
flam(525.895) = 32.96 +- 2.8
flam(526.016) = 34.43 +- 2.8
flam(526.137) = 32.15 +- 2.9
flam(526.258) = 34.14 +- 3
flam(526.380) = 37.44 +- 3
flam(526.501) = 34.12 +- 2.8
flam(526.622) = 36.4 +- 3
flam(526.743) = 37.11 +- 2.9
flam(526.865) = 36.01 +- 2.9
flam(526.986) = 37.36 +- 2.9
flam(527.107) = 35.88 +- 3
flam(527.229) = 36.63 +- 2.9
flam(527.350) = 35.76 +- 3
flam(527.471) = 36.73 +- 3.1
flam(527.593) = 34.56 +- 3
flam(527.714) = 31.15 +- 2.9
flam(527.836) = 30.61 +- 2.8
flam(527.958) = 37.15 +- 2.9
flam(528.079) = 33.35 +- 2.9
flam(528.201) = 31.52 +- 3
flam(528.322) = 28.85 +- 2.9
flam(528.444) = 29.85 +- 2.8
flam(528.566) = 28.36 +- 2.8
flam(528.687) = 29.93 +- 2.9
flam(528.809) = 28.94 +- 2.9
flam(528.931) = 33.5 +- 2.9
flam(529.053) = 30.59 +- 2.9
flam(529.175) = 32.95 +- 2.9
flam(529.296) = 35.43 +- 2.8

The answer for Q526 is 32.15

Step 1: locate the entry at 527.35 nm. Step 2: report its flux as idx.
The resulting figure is 35.76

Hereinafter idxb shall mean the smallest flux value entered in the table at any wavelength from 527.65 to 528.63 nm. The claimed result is 28.36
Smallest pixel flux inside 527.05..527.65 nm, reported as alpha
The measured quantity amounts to 34.56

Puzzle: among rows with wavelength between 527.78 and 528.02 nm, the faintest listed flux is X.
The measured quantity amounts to 30.61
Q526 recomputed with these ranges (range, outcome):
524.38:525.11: 33.47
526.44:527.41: 34.12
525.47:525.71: 33.85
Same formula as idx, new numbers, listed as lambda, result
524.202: 40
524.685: 40.25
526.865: 36.01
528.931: 33.5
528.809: 28.94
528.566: 28.36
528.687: 29.93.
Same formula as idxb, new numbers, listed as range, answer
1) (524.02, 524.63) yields 33.59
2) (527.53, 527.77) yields 31.15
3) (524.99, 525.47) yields 37.05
